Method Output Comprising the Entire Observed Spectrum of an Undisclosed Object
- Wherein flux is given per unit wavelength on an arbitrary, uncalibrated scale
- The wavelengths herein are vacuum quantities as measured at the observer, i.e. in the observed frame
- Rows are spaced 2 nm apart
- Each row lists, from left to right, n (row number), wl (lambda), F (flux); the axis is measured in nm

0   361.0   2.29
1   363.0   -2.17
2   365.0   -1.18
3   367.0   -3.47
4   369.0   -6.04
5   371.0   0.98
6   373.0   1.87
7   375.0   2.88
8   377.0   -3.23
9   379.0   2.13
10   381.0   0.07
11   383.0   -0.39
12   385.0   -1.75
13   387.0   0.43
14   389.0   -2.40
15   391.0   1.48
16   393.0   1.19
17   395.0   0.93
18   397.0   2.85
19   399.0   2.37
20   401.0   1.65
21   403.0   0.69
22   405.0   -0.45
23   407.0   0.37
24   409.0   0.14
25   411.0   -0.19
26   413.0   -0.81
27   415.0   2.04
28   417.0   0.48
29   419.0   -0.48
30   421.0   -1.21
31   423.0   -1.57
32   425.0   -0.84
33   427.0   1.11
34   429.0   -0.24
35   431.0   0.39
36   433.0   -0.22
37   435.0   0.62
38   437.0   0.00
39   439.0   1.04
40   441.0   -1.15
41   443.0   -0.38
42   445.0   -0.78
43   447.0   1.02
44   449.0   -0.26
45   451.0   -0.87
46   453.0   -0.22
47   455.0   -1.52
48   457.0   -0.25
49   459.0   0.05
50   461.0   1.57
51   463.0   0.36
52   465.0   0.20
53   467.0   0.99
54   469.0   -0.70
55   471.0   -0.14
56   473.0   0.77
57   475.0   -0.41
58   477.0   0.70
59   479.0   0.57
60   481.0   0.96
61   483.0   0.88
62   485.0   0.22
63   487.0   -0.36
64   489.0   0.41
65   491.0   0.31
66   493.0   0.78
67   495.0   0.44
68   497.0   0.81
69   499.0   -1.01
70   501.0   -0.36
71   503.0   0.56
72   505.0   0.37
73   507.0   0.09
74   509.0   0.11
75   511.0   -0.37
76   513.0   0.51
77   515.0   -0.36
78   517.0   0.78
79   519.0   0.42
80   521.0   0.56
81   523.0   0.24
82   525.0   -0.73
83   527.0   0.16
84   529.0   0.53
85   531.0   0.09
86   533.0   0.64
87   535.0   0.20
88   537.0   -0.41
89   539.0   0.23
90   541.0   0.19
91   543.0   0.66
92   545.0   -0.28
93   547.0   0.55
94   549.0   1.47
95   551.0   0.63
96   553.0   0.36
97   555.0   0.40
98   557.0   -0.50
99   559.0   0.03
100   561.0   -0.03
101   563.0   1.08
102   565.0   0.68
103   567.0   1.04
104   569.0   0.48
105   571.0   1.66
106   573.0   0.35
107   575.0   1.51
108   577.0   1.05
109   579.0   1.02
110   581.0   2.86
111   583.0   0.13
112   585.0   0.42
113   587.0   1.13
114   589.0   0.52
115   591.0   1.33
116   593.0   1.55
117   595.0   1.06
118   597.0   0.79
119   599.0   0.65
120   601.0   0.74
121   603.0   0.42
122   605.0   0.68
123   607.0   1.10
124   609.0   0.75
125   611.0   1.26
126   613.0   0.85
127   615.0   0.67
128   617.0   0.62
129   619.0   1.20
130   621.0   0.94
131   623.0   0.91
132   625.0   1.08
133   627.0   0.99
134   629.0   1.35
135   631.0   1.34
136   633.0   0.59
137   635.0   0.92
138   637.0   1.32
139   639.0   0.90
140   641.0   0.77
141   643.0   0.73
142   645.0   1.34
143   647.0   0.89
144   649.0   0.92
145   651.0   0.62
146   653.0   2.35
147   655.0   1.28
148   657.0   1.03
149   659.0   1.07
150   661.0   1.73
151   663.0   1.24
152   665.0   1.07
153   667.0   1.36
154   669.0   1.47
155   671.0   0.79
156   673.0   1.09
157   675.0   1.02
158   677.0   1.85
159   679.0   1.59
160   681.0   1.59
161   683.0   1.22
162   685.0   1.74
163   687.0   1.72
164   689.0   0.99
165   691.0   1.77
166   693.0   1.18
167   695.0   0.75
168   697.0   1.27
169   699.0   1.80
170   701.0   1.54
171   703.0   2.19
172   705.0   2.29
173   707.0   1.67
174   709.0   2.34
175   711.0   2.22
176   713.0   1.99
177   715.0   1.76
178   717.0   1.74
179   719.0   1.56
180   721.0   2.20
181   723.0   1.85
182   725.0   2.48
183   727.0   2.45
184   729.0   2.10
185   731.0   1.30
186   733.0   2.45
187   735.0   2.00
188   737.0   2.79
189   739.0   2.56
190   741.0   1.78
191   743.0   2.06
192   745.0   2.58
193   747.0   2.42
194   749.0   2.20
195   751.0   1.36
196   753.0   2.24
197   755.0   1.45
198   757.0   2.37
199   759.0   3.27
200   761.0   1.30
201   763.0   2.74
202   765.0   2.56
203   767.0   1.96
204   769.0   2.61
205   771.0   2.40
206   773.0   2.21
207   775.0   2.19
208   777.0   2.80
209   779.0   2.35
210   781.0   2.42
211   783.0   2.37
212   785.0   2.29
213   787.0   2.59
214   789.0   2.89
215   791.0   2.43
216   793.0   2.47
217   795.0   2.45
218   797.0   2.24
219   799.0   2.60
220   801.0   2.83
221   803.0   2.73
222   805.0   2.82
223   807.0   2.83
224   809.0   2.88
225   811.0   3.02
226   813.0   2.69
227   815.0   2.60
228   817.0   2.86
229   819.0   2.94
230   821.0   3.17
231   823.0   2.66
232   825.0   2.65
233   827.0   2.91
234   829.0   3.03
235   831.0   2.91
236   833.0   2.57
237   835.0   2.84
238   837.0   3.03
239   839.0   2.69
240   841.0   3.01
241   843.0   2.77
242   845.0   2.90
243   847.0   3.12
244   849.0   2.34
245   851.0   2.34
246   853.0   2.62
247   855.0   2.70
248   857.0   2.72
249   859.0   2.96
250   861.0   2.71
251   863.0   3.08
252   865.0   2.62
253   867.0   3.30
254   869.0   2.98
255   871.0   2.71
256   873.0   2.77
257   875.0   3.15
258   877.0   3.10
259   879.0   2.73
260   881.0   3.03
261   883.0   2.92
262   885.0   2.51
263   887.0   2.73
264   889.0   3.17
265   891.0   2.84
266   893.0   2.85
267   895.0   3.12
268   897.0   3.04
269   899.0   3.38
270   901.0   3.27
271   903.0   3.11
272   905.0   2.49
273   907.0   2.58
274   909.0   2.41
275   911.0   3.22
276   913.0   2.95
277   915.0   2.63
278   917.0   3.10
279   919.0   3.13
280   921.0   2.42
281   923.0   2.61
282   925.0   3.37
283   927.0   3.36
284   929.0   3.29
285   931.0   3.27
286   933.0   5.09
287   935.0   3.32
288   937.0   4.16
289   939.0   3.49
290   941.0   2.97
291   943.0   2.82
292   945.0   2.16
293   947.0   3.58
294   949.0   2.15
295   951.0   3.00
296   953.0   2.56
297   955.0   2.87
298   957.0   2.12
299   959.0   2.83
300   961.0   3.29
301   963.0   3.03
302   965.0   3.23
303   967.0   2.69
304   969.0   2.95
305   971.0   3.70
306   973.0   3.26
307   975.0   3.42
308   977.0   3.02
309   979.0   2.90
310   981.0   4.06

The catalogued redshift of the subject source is 0.750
